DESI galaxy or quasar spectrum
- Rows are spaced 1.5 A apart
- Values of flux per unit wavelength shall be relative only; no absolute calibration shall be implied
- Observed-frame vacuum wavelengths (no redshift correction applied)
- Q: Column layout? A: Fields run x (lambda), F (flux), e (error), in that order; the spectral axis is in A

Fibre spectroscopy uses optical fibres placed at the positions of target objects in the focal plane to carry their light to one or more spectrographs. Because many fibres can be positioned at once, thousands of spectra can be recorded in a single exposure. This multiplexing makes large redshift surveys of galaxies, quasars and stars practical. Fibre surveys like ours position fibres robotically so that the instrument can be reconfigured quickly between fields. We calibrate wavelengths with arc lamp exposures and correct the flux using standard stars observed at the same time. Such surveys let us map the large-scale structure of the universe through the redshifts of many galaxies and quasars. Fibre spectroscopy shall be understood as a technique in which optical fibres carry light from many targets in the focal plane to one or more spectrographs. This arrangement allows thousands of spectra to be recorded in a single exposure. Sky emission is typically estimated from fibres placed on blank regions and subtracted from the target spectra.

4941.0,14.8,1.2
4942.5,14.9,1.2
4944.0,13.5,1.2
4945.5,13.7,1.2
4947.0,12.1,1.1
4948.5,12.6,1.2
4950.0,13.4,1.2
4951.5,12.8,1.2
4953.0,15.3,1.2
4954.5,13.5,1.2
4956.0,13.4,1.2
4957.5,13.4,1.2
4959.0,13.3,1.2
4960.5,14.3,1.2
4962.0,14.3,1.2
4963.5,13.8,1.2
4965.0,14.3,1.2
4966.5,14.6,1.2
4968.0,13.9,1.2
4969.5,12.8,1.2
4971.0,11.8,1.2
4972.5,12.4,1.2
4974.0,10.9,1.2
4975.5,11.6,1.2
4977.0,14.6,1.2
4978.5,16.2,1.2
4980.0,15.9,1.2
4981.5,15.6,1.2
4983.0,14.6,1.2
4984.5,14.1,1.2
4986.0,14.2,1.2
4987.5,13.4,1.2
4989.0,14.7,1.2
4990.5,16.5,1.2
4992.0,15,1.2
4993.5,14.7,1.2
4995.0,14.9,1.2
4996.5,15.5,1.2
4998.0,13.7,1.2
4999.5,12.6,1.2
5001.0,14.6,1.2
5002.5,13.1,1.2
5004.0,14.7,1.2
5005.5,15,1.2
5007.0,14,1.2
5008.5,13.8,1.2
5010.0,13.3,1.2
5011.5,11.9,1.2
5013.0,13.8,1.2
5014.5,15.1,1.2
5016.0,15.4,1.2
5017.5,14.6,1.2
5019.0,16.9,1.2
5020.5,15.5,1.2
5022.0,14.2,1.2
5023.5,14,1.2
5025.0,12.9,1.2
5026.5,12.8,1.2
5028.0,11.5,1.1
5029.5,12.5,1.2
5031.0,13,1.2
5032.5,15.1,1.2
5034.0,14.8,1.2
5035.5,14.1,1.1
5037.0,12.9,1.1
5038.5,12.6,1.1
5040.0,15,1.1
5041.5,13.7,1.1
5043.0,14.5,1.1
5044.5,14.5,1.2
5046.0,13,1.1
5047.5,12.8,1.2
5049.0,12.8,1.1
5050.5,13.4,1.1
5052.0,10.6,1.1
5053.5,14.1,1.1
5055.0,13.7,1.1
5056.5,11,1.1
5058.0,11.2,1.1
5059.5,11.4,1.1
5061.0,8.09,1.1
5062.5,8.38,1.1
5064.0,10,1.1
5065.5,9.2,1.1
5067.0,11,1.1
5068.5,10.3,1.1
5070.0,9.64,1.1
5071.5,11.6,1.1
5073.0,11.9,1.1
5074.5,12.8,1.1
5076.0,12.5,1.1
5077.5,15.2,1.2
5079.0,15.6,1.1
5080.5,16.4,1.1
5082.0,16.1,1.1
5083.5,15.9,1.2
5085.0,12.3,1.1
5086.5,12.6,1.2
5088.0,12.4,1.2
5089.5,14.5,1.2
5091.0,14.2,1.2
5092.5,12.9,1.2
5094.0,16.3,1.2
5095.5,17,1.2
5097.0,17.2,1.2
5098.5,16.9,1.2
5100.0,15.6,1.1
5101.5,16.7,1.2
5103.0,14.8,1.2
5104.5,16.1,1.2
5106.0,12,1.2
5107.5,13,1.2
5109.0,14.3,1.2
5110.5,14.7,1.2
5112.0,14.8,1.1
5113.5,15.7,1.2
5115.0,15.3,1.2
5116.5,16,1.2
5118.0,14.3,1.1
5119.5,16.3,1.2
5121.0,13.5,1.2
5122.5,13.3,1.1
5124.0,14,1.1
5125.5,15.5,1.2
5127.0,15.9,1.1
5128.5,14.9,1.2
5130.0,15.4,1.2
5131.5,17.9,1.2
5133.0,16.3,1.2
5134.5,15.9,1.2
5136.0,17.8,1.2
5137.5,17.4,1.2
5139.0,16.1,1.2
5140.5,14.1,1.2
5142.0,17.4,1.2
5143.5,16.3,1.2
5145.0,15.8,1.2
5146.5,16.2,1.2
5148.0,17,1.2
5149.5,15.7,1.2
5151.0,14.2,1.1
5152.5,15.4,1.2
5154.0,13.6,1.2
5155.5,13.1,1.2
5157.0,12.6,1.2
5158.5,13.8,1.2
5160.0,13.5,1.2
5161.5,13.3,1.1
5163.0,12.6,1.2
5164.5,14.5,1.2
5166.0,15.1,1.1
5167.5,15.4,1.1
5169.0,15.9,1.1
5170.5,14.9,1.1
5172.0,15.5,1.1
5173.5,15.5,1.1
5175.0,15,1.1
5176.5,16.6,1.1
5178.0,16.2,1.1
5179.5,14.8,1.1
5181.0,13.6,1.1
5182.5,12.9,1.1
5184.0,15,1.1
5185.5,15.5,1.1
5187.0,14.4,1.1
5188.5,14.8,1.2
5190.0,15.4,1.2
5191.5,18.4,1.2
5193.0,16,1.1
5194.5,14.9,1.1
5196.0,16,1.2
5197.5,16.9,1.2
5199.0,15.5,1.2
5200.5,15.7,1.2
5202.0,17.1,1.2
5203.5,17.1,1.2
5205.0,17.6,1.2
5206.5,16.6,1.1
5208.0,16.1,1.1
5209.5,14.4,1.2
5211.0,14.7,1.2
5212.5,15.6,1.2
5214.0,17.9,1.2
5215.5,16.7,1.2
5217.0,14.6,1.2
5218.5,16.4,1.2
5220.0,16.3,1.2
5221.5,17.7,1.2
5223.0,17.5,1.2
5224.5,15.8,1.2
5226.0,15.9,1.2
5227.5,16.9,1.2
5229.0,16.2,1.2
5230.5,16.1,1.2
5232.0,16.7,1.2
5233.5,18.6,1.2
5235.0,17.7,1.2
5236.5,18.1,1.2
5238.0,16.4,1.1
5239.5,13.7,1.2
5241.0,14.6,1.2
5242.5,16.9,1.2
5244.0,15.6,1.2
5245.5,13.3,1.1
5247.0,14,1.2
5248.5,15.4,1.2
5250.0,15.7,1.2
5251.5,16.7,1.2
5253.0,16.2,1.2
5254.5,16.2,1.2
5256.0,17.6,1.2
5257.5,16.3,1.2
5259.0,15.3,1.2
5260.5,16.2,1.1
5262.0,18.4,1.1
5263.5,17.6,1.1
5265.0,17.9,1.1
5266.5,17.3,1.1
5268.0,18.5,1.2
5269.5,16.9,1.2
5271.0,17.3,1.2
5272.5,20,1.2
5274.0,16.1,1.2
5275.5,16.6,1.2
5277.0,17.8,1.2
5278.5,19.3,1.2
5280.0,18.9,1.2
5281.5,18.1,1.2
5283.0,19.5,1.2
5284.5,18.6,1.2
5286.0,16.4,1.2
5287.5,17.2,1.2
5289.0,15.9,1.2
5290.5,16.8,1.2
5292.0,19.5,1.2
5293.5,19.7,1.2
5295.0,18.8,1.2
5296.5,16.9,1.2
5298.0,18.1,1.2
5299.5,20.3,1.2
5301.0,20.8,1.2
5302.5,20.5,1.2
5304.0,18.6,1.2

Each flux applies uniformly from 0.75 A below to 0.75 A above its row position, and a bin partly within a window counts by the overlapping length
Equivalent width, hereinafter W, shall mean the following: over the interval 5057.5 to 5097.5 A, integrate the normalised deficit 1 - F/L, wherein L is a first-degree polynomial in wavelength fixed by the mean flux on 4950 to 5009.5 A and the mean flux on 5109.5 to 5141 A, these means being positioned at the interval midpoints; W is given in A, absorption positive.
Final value 5.9 A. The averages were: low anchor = 14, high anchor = 15.5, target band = 12.8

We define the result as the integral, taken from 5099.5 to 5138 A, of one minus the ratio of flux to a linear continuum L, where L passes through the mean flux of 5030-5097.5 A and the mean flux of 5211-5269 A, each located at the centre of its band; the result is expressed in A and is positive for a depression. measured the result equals -3.2 A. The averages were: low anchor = 13.1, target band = 15.3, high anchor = 16.4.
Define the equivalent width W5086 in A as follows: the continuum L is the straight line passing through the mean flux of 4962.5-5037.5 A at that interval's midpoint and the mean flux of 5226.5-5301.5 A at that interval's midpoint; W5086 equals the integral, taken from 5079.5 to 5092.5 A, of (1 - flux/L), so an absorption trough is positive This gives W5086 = 0.7 A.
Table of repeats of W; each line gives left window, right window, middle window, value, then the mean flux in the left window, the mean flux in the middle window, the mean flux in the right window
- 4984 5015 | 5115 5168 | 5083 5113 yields 0.31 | 14.2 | 14.7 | 15.1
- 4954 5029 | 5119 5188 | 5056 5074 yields 5.19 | 14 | 10.3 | 15.1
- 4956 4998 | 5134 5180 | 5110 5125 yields 0.15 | 14.1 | 14.8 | 15.2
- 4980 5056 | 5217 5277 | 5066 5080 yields 2.23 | 14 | 12.3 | 16.6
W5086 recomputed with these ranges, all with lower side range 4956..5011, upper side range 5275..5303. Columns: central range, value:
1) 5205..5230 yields 1.6 A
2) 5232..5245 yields 0.9 A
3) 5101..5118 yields 1.1 A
